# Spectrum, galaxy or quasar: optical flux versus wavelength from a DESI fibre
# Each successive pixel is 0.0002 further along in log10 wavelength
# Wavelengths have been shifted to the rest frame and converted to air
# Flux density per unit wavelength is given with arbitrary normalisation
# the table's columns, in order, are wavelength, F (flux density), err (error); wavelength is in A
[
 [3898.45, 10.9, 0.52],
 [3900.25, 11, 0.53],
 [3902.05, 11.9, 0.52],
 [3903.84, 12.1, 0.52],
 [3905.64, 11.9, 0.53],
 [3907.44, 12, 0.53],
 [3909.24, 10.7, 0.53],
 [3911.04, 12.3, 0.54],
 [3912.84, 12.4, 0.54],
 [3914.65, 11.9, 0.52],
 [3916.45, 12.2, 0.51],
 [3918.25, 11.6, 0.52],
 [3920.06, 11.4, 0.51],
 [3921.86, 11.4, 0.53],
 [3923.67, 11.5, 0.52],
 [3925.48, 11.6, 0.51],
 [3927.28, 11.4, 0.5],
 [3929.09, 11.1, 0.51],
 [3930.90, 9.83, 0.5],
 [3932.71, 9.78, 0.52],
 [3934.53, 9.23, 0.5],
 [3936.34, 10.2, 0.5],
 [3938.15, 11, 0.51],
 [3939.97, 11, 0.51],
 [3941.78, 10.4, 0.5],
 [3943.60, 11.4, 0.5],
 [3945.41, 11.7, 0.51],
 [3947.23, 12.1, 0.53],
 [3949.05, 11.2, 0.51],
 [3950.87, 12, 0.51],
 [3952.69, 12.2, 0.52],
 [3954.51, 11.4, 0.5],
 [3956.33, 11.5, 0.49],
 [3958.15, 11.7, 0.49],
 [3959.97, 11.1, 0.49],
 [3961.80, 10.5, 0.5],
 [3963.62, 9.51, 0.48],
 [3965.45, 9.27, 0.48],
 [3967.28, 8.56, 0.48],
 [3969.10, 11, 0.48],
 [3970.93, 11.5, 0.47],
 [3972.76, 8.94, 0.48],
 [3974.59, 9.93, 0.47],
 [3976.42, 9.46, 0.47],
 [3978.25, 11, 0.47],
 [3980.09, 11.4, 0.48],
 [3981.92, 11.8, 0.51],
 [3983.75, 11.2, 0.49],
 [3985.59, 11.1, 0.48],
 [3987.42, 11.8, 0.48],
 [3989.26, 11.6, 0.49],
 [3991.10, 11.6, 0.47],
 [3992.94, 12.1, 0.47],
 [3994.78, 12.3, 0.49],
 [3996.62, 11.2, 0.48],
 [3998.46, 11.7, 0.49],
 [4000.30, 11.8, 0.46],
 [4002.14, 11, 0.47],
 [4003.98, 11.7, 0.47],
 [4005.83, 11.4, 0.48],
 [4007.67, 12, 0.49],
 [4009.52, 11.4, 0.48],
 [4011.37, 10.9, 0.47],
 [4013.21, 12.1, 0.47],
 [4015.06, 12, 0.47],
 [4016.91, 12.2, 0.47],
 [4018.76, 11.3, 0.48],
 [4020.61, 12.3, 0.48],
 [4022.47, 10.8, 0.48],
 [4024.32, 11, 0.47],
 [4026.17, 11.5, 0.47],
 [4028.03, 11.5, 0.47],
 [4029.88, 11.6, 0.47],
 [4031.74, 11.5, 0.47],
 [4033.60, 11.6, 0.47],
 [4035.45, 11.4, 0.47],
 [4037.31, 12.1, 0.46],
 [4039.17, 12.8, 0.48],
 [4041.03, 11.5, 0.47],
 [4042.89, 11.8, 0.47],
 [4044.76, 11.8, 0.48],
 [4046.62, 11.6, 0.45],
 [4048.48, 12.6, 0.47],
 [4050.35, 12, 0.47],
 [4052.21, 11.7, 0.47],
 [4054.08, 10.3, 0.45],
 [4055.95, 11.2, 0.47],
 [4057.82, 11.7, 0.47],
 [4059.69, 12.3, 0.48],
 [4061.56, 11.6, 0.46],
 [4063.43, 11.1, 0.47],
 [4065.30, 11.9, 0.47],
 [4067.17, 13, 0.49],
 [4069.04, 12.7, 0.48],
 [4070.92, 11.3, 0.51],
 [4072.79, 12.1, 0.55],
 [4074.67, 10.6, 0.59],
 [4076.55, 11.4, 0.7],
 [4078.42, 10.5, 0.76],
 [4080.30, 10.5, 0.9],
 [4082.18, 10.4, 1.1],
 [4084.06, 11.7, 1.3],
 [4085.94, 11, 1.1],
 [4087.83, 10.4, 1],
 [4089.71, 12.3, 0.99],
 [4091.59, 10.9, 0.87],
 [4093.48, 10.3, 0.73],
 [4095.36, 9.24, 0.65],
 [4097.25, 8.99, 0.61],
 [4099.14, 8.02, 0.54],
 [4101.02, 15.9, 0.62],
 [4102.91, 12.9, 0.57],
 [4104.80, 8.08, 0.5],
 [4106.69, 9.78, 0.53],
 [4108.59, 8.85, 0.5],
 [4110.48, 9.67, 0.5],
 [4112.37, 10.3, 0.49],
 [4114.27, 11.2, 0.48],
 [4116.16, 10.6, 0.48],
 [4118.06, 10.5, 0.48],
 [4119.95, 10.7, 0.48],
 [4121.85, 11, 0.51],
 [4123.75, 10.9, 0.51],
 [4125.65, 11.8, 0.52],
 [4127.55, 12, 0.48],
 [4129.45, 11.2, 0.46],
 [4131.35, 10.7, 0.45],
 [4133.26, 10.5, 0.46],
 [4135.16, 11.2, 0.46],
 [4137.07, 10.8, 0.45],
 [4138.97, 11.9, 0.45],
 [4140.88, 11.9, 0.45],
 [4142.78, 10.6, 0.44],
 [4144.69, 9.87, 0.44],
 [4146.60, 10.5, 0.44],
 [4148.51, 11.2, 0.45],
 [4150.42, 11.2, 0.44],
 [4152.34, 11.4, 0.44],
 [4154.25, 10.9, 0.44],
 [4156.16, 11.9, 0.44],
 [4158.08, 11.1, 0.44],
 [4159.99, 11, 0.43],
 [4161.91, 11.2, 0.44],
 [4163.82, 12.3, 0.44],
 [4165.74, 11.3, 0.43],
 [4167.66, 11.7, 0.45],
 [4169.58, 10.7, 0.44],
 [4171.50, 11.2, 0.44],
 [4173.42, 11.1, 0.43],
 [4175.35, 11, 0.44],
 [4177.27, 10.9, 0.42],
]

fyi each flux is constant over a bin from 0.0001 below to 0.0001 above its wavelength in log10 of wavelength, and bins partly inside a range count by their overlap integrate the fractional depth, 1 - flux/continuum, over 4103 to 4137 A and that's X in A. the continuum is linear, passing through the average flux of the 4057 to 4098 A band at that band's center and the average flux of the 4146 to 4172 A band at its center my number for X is 1.9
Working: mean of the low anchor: 11.2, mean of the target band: 10.6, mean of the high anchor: 11.3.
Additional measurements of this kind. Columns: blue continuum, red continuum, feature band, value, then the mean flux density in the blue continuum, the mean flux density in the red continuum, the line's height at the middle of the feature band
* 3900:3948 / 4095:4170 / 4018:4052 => -1.9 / 11.3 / 10.9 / 11.1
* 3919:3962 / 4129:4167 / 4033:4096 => -1.9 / 11.1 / 11.1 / 11.1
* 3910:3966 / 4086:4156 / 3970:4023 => -1.5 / 11.2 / 10.8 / 11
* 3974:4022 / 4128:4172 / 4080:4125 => 2.6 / 11.5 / 11.2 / 11.3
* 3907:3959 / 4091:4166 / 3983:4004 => -0.8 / 11.3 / 10.9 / 11.2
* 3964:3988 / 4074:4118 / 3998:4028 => -3.0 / 10.5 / 10.6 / 10.5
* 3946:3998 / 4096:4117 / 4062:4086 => -2.0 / 11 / 10.4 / 10.5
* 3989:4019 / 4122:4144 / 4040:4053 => -0.4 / 11.7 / 11.2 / 11.5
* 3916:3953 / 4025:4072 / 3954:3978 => 2.0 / 11.1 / 11.8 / 11.3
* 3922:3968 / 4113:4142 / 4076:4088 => 0.2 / 10.9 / 11.1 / 11.1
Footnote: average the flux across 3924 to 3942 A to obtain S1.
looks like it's 10.6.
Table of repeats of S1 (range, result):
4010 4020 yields 11.7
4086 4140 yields 10.7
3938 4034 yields 11.2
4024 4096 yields 11.5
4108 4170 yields 11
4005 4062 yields 11.7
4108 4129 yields 10.7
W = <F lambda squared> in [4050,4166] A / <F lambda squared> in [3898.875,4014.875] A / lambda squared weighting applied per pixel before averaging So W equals 1.1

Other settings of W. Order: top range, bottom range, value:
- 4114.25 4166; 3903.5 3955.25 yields 1.09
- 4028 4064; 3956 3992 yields 1.13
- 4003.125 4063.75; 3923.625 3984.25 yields 1.12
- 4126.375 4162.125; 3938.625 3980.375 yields 1.13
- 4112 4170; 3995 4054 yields 1.01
